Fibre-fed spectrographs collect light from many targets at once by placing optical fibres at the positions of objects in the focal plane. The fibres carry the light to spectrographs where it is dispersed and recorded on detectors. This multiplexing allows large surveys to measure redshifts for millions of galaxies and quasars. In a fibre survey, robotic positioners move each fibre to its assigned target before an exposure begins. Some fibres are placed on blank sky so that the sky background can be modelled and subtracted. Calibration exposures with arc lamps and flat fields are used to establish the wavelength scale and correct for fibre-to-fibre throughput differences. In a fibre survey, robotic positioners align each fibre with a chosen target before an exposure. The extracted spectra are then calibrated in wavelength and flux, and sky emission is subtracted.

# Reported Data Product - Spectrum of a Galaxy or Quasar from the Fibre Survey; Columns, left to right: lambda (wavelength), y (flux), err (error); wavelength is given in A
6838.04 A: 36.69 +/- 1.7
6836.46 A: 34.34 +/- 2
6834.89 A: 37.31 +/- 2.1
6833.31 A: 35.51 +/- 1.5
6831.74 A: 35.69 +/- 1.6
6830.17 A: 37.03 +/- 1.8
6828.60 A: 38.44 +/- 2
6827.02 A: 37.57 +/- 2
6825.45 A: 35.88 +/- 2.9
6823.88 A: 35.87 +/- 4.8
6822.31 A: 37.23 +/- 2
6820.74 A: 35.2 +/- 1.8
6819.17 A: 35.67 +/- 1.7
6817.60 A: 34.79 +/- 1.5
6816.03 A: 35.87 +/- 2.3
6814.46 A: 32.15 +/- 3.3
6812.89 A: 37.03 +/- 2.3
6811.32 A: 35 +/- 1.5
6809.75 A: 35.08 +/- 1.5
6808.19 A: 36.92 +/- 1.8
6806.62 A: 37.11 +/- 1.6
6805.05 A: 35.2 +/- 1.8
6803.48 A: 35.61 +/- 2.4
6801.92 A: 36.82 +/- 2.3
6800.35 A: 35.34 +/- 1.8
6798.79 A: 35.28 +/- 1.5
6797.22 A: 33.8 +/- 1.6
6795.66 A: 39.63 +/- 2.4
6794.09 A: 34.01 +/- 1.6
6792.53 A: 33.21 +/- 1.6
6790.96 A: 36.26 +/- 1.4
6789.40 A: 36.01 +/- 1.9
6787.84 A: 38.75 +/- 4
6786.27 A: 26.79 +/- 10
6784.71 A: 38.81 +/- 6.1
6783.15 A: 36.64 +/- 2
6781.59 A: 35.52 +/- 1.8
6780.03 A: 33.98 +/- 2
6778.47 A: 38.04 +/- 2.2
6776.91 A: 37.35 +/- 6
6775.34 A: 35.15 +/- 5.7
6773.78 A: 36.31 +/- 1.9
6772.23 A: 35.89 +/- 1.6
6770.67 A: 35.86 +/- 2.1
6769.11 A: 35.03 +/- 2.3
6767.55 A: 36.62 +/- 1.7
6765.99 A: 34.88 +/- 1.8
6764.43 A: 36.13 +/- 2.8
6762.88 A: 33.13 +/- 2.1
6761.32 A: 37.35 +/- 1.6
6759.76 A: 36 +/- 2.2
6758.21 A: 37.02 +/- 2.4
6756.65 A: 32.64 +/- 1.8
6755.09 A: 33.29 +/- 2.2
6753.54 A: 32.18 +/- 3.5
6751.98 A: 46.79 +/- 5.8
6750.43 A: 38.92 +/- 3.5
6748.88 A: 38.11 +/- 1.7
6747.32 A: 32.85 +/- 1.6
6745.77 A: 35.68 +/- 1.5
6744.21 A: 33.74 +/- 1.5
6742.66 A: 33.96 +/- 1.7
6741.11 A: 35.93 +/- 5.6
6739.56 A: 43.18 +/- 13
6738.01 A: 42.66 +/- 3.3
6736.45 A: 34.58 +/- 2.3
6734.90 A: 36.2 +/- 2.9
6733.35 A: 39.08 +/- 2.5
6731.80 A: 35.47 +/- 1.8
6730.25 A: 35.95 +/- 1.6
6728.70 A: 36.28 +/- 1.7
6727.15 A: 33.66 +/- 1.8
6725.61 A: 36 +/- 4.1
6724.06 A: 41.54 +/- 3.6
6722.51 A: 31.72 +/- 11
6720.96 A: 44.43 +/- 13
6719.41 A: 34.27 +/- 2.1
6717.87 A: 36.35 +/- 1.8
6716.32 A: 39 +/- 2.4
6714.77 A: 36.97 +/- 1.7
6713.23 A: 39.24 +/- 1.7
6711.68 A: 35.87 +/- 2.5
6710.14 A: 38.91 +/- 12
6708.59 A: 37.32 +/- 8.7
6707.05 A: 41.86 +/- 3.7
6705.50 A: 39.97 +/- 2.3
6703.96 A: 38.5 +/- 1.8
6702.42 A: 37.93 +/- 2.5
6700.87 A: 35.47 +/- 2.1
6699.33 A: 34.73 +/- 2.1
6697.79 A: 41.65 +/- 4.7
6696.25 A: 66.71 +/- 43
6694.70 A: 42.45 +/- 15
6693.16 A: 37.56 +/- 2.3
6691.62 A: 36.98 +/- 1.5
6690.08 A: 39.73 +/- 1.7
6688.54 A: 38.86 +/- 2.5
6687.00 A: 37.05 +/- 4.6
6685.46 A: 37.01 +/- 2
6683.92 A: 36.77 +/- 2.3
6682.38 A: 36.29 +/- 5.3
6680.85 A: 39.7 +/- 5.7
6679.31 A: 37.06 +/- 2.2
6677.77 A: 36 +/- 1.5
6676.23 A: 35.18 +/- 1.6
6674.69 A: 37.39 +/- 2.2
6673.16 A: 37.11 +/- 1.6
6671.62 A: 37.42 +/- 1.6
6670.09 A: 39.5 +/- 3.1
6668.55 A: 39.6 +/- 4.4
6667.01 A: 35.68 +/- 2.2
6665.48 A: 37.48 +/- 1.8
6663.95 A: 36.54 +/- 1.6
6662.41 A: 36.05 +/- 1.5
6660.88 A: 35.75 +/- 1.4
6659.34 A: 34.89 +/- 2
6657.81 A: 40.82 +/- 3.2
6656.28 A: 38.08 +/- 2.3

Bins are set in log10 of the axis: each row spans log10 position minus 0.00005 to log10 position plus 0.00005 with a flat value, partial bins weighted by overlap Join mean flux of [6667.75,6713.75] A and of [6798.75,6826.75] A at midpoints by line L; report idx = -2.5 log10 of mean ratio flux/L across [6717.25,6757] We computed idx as 0.03 mag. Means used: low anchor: 39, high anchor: 35.7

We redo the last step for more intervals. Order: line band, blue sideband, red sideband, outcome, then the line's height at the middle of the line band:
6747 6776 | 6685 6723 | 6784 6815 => 0.03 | 37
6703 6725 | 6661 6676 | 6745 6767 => -0.05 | 36.7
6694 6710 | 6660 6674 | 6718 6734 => -0.13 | 37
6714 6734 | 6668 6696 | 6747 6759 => 0.01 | 37.3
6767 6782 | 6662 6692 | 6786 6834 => 0.01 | 36.2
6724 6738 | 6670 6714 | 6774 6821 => 0.03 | 37.7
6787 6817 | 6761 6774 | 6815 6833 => 0.01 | 36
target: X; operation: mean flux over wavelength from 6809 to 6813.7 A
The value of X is 35.7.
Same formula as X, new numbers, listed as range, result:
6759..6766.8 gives 35.5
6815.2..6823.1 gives 35.7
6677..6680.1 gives 36.5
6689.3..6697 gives 44.6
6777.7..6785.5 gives 36.6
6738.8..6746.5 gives 36.5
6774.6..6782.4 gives 36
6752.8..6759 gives 33.8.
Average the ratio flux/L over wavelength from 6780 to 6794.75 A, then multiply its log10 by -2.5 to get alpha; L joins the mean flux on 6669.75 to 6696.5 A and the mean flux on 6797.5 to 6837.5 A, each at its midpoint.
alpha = 0.05 mag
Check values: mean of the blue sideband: 38.8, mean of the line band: 35.1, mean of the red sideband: 35.9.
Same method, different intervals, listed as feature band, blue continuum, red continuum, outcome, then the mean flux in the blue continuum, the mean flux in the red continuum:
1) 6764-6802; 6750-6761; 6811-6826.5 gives 0.02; 36.6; 35.5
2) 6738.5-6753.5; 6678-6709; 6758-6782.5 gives -0.01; 39.6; 35.9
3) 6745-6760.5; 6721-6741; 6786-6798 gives 0.01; 37.4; 35.1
